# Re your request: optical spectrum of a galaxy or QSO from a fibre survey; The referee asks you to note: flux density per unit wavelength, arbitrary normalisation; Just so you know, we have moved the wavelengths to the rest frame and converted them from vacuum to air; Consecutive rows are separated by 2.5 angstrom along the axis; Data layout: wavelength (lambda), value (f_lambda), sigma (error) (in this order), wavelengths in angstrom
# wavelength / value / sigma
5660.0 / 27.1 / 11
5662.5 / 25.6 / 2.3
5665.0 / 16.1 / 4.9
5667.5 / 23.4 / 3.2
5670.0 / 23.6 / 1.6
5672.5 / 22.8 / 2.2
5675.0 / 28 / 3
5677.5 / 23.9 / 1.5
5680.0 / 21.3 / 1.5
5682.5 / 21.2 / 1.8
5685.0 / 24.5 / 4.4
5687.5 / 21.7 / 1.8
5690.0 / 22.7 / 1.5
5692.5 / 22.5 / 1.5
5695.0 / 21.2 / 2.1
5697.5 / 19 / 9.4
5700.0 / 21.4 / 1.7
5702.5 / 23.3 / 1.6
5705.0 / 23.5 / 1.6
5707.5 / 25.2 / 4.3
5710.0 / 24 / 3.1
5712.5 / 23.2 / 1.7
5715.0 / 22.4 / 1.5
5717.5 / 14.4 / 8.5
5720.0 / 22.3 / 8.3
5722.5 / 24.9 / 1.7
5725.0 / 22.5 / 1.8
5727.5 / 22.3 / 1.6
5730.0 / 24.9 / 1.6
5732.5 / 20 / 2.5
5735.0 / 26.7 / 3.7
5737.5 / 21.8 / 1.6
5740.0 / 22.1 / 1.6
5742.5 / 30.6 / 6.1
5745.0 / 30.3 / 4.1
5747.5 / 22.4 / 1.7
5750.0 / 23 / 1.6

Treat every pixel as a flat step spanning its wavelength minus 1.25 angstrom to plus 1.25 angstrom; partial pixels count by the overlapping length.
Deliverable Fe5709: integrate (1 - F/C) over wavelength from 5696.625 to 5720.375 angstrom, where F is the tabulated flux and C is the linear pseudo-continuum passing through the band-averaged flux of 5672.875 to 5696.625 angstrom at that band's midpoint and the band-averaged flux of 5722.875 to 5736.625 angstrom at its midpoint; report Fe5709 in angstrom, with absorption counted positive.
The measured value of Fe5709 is 1.3 angstrom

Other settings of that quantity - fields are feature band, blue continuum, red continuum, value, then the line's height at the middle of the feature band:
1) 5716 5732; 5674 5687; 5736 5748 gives 2.1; 25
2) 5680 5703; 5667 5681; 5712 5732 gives 1.3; 23.2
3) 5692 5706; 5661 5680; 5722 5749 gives 1.2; 23.8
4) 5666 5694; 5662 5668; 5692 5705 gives -2.5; 21.3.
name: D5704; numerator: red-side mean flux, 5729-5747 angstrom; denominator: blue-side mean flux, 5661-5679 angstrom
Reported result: 1.1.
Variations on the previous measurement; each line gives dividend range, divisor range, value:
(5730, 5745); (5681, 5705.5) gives 1.12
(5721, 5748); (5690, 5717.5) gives 1.10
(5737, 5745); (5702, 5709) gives 1.08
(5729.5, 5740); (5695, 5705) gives 1.07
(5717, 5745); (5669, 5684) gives 1.00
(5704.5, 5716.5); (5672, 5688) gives 1.00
